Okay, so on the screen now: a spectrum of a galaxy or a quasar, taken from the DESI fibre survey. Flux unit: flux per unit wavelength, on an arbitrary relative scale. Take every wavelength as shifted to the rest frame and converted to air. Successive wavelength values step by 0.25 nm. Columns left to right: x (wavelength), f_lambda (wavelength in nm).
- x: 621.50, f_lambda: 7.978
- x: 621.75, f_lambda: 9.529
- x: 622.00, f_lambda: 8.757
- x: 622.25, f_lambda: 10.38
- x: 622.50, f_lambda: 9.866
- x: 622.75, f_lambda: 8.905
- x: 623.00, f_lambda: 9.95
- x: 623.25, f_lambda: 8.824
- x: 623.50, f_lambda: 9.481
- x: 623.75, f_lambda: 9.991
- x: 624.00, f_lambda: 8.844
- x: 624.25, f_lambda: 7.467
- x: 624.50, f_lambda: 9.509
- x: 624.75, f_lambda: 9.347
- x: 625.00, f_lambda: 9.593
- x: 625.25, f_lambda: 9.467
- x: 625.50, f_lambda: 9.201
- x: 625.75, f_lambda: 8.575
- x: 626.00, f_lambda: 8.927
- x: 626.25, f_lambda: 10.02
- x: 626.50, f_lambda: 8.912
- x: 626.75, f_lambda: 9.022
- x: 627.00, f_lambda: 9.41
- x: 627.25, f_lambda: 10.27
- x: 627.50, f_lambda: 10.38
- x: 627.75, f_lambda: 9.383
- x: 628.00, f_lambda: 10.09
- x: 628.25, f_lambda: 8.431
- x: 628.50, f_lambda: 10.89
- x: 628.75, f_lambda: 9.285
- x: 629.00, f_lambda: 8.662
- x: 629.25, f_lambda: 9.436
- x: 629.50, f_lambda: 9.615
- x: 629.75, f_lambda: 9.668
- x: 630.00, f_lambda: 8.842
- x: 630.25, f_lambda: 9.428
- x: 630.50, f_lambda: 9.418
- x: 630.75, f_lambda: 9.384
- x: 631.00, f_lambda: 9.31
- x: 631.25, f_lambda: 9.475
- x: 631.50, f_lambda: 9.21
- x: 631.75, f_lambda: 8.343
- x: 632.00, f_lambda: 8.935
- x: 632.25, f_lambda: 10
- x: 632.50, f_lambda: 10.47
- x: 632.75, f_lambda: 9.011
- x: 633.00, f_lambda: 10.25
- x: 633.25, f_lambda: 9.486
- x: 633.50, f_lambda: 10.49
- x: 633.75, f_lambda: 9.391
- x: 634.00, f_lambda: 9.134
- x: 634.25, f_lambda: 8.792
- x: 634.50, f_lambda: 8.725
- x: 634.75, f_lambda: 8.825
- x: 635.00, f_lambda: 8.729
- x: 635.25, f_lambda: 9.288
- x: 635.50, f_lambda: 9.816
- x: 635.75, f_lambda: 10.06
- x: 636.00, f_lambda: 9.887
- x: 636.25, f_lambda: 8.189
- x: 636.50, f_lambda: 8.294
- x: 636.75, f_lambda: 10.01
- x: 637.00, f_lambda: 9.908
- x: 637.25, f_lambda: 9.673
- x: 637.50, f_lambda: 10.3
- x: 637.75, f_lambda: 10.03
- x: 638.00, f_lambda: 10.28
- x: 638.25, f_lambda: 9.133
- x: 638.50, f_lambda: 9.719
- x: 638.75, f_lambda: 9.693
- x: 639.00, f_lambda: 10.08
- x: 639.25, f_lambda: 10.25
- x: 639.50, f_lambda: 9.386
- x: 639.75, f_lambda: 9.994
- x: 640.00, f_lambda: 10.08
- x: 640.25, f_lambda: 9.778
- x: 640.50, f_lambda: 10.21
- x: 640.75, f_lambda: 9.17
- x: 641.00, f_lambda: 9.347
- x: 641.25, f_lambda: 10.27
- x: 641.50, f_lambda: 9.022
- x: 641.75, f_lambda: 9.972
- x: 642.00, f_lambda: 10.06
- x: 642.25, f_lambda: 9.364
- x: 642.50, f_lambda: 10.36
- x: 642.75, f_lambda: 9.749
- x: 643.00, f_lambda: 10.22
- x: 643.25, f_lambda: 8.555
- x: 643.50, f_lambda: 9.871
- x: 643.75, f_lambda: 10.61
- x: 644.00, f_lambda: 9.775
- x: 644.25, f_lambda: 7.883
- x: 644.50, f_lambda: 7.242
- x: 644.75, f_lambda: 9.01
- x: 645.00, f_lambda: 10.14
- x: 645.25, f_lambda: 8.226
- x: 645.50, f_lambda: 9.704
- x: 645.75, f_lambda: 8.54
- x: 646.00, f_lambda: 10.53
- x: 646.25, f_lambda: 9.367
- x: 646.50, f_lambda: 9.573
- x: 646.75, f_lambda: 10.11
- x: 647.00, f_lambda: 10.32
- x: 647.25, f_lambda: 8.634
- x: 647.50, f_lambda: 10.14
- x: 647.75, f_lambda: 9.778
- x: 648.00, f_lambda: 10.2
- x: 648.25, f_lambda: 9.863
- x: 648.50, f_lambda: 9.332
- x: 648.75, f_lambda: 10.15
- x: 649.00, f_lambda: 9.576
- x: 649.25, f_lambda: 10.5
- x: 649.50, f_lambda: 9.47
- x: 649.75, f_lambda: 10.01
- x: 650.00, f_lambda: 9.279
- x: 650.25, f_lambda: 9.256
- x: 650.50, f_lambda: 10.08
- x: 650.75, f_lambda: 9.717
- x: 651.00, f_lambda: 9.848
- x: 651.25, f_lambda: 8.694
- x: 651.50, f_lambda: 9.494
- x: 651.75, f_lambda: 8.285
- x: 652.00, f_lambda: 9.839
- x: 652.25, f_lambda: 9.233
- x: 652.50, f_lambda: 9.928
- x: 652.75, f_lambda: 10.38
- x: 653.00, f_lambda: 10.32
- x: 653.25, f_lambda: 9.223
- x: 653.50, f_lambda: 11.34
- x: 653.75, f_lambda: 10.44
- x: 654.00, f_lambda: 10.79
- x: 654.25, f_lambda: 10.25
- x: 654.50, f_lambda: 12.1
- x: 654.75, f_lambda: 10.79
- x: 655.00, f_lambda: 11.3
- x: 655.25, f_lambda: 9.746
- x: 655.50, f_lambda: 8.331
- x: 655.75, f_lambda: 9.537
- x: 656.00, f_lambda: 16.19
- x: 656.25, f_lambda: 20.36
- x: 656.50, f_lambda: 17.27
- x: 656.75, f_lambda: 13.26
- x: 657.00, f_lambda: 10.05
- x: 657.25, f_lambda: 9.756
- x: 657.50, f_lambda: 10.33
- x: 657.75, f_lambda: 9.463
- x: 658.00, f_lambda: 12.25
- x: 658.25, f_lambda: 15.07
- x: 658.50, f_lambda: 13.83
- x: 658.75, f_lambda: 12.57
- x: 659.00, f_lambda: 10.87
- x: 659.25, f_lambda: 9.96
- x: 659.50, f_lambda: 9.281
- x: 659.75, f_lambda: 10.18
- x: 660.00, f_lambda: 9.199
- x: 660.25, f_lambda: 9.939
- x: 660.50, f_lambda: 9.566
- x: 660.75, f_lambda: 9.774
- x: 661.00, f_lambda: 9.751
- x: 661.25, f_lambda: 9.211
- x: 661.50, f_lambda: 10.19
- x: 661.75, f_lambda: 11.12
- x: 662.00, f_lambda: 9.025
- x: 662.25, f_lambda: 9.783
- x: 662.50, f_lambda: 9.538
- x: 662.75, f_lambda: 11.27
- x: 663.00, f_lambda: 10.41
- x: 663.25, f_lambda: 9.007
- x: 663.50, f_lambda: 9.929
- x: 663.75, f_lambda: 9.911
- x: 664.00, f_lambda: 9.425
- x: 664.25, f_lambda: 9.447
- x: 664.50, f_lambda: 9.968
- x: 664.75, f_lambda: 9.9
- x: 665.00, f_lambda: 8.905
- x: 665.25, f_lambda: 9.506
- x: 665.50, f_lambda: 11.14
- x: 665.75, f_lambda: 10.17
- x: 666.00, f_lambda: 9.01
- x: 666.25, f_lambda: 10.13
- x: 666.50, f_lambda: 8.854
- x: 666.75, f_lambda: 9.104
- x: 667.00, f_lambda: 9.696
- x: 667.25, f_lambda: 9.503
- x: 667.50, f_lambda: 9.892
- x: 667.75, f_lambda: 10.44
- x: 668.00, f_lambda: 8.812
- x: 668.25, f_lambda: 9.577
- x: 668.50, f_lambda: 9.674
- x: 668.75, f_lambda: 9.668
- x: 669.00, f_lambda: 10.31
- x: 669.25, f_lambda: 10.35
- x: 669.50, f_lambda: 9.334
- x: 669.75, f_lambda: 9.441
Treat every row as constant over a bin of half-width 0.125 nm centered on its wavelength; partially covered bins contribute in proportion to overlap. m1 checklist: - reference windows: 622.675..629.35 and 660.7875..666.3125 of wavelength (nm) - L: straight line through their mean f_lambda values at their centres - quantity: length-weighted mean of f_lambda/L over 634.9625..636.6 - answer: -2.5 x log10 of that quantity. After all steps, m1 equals 0.030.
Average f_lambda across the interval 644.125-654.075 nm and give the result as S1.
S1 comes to 9.61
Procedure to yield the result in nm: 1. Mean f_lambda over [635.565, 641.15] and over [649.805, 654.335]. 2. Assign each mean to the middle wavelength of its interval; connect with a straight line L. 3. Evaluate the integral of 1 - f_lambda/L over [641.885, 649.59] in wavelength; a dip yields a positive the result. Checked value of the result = 0.14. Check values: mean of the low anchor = 9.71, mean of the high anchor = 9.8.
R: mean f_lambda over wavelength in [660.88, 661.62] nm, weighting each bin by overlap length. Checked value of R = 9.71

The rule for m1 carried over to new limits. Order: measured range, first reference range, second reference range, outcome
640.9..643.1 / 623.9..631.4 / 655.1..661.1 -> 0.06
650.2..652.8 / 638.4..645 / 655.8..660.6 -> 0.16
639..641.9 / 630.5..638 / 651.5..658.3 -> 0.02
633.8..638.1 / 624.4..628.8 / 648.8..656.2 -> 0.04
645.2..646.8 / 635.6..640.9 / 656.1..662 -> 0.10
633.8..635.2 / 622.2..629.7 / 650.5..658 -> 0.11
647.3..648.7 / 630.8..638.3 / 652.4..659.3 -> 0.11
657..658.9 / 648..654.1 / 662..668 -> -0.20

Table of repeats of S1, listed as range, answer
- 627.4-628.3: 9.64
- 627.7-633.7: 9.48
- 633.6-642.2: 9.57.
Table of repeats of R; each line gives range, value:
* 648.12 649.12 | 9.73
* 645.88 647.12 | 9.98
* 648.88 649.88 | 9.89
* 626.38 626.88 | 8.97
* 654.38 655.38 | 11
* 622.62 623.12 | 9.43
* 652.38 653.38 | 9.97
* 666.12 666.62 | 9.49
